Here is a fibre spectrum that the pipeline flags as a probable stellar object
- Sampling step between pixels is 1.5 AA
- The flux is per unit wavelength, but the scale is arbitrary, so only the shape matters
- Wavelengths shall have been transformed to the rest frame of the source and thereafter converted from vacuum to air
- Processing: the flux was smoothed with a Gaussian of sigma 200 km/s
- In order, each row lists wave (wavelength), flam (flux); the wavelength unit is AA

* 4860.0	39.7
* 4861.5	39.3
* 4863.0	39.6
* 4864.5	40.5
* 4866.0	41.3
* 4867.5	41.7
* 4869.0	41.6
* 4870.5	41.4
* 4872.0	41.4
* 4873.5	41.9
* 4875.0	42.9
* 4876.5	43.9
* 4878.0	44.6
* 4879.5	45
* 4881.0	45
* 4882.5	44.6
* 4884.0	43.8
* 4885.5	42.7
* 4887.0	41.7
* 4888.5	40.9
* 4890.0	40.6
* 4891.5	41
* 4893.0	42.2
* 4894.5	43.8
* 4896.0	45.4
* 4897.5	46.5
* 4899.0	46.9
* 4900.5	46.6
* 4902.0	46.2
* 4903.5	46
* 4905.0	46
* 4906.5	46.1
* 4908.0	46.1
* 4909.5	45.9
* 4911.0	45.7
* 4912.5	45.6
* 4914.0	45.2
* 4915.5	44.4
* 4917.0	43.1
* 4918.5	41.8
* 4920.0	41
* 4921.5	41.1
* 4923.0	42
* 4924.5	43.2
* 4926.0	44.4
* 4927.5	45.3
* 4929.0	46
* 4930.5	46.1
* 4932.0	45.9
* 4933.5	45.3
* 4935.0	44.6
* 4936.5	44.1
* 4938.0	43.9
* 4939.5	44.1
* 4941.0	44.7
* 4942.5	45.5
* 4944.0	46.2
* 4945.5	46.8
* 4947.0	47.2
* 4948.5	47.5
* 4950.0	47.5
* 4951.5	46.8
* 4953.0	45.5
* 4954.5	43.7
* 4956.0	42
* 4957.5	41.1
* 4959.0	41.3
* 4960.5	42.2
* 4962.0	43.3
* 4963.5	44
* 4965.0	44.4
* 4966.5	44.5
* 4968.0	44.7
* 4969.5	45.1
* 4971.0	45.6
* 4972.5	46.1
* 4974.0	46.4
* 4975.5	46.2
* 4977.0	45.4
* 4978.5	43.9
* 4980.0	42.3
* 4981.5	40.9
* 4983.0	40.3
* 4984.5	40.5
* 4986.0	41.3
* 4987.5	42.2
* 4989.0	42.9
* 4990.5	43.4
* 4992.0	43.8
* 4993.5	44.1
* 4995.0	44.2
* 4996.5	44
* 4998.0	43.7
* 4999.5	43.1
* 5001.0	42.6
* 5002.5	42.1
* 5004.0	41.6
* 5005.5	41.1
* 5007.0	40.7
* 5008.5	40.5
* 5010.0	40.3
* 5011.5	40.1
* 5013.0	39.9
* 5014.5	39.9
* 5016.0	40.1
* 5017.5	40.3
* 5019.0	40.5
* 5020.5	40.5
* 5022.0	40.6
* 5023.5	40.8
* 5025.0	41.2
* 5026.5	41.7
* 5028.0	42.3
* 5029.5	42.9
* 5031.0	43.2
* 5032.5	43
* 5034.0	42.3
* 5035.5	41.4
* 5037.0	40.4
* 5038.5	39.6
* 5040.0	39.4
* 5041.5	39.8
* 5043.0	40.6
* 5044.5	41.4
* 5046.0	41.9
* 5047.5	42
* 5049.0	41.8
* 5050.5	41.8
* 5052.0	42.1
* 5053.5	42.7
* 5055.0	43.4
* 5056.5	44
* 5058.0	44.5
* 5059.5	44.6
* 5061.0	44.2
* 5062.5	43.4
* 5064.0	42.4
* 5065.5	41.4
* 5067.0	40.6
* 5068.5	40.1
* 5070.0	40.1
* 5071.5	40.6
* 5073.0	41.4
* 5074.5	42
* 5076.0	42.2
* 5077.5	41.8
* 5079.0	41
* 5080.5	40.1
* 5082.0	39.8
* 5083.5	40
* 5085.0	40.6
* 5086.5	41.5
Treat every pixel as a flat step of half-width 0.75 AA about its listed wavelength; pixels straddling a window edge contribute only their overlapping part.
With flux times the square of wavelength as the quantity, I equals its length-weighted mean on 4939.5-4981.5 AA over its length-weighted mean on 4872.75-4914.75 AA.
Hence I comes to 1.0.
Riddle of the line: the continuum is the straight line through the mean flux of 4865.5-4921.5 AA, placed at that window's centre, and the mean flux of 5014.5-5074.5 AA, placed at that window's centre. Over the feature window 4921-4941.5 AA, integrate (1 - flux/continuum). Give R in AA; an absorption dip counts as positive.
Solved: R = -0.5 AA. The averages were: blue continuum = 43.8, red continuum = 41.6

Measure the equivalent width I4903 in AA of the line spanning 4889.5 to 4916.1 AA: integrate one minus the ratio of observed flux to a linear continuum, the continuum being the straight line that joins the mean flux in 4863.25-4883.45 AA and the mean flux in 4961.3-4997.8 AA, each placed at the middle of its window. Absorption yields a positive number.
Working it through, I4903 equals -1.29 AA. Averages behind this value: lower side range 42.7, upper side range 43.7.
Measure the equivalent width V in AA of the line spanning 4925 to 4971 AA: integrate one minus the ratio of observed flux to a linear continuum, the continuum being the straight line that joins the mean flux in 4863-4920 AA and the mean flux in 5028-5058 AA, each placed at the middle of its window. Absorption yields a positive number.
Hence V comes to -1.9 AA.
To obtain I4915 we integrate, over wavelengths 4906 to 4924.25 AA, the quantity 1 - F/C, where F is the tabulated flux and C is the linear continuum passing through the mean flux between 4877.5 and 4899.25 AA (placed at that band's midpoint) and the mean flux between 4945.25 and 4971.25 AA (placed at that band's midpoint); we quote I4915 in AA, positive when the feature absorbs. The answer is 0.0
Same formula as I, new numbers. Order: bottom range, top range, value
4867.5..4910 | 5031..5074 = 1.02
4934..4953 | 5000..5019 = 0.92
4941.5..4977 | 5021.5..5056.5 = 0.96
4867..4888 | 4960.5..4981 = 1.08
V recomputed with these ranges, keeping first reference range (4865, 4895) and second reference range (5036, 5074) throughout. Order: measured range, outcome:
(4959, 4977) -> -1.1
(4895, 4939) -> -2.5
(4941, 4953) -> -1.2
